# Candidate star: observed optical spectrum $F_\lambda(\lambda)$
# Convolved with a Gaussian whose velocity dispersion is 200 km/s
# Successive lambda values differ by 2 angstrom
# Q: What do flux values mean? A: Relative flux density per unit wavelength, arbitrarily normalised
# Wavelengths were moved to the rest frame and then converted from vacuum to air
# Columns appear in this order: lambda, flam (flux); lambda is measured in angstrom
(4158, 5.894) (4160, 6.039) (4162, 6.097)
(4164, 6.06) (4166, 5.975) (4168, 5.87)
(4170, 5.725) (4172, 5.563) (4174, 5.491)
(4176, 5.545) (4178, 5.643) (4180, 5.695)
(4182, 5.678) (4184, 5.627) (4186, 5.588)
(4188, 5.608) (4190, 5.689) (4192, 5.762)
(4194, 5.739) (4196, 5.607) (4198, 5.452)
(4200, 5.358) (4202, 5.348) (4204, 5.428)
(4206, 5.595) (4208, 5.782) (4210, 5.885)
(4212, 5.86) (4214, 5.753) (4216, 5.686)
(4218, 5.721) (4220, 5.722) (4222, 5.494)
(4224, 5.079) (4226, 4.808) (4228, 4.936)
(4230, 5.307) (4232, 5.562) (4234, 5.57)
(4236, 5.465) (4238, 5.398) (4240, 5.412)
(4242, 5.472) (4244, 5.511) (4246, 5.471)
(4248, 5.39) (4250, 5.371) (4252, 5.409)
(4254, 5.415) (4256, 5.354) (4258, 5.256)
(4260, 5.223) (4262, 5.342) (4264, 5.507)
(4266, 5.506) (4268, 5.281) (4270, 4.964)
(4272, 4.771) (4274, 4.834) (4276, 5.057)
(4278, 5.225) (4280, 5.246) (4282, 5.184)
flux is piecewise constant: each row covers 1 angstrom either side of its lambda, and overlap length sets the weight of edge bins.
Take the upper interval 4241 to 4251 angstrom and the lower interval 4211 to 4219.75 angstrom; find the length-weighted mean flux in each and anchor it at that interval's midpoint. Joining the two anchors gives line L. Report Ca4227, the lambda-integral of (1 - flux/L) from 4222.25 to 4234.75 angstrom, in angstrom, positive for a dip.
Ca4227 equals 0.9 angstrom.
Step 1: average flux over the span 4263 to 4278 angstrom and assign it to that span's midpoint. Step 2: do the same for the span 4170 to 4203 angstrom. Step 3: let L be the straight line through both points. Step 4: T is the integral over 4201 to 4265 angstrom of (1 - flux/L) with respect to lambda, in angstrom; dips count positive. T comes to -1.4 angstrom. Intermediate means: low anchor 5.59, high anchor 5.14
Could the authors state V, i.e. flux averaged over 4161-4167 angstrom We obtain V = 6.04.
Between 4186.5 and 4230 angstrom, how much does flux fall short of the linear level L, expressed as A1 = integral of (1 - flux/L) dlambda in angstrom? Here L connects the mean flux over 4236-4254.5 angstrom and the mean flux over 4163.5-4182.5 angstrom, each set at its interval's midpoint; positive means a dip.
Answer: 0.3 angstrom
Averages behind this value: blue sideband 5.72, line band 5.53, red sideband 5.43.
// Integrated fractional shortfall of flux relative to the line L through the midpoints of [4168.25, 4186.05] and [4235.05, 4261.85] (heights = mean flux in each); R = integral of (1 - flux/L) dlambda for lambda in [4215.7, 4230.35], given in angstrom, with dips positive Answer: 0.4 angstrom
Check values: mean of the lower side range 5.63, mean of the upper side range 5.39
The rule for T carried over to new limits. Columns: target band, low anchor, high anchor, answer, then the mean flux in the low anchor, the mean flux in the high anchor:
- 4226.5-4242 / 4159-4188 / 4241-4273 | 0.2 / 5.75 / 5.33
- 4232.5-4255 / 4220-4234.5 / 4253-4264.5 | -0.6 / 5.27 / 5.34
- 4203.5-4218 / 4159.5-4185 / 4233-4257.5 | -0.3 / 5.76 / 5.43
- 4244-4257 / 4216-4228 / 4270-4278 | -0.7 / 5.36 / 4.94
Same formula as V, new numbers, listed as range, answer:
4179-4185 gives 5.67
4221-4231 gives 5.12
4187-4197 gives 5.68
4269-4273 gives 4.87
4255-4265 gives 5.34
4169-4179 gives 5.59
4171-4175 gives 5.53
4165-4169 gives 5.92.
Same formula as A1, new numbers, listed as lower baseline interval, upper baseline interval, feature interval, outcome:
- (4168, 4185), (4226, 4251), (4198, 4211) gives -0.1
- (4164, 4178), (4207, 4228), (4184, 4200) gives 0.1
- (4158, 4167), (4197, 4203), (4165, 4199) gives 0.2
